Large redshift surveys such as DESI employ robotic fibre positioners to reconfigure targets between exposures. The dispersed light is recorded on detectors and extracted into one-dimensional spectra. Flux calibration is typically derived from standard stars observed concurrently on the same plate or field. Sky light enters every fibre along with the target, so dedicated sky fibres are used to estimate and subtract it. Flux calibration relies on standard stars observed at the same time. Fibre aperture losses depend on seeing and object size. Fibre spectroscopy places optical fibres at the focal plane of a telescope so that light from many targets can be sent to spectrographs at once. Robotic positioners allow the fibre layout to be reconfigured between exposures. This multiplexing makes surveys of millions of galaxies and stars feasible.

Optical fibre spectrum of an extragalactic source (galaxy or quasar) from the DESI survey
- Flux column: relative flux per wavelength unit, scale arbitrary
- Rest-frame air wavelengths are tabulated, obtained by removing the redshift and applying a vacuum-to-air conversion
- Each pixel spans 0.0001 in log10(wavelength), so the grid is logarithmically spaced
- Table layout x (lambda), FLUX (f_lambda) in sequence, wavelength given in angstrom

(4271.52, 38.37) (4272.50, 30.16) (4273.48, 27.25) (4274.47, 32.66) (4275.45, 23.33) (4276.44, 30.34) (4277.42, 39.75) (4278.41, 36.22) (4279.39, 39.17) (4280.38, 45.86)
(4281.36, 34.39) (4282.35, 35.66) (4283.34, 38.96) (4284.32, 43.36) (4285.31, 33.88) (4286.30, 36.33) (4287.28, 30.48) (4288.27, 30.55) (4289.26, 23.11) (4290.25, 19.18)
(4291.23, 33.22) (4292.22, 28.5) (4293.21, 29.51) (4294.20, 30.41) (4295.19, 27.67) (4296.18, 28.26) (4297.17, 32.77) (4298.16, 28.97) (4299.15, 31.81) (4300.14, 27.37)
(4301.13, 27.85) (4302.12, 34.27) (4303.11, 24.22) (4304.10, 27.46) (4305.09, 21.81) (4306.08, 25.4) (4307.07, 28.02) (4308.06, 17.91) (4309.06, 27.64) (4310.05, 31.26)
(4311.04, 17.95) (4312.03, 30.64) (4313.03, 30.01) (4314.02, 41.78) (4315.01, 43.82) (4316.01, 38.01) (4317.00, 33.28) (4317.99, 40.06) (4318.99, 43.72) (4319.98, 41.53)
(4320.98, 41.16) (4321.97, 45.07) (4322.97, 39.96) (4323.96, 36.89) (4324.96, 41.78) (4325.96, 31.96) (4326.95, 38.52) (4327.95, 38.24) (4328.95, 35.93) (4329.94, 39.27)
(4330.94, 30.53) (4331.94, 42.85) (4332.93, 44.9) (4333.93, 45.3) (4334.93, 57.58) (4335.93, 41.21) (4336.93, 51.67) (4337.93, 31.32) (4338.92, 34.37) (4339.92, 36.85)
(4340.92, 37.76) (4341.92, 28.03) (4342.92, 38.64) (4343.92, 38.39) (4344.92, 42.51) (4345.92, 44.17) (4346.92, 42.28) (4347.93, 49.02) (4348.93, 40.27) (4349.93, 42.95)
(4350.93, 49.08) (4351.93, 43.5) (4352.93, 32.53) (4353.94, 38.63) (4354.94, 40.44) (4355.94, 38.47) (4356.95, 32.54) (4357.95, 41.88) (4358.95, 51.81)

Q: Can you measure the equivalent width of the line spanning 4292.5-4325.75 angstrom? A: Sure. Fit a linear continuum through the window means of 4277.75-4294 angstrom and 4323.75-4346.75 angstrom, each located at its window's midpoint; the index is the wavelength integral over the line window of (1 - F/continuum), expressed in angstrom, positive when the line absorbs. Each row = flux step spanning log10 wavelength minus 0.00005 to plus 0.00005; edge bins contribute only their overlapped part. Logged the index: 3.8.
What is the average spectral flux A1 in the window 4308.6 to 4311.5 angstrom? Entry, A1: 25.7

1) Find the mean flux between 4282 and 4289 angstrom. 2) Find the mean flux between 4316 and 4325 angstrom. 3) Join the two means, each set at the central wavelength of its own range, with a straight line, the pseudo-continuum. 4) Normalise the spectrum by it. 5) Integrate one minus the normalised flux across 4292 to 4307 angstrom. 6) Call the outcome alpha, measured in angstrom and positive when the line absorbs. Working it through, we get 3.5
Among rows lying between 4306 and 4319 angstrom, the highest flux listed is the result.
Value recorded 43.82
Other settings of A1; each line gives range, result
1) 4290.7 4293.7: 30.3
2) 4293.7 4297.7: 29.7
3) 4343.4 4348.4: 43.2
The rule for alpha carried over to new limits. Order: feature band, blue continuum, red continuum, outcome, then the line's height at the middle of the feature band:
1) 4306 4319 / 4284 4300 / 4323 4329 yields 1.1 angstrom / 34.6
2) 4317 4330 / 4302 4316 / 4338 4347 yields -2.7 angstrom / 32.7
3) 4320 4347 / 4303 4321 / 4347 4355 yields -1.8 angstrom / 37.5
